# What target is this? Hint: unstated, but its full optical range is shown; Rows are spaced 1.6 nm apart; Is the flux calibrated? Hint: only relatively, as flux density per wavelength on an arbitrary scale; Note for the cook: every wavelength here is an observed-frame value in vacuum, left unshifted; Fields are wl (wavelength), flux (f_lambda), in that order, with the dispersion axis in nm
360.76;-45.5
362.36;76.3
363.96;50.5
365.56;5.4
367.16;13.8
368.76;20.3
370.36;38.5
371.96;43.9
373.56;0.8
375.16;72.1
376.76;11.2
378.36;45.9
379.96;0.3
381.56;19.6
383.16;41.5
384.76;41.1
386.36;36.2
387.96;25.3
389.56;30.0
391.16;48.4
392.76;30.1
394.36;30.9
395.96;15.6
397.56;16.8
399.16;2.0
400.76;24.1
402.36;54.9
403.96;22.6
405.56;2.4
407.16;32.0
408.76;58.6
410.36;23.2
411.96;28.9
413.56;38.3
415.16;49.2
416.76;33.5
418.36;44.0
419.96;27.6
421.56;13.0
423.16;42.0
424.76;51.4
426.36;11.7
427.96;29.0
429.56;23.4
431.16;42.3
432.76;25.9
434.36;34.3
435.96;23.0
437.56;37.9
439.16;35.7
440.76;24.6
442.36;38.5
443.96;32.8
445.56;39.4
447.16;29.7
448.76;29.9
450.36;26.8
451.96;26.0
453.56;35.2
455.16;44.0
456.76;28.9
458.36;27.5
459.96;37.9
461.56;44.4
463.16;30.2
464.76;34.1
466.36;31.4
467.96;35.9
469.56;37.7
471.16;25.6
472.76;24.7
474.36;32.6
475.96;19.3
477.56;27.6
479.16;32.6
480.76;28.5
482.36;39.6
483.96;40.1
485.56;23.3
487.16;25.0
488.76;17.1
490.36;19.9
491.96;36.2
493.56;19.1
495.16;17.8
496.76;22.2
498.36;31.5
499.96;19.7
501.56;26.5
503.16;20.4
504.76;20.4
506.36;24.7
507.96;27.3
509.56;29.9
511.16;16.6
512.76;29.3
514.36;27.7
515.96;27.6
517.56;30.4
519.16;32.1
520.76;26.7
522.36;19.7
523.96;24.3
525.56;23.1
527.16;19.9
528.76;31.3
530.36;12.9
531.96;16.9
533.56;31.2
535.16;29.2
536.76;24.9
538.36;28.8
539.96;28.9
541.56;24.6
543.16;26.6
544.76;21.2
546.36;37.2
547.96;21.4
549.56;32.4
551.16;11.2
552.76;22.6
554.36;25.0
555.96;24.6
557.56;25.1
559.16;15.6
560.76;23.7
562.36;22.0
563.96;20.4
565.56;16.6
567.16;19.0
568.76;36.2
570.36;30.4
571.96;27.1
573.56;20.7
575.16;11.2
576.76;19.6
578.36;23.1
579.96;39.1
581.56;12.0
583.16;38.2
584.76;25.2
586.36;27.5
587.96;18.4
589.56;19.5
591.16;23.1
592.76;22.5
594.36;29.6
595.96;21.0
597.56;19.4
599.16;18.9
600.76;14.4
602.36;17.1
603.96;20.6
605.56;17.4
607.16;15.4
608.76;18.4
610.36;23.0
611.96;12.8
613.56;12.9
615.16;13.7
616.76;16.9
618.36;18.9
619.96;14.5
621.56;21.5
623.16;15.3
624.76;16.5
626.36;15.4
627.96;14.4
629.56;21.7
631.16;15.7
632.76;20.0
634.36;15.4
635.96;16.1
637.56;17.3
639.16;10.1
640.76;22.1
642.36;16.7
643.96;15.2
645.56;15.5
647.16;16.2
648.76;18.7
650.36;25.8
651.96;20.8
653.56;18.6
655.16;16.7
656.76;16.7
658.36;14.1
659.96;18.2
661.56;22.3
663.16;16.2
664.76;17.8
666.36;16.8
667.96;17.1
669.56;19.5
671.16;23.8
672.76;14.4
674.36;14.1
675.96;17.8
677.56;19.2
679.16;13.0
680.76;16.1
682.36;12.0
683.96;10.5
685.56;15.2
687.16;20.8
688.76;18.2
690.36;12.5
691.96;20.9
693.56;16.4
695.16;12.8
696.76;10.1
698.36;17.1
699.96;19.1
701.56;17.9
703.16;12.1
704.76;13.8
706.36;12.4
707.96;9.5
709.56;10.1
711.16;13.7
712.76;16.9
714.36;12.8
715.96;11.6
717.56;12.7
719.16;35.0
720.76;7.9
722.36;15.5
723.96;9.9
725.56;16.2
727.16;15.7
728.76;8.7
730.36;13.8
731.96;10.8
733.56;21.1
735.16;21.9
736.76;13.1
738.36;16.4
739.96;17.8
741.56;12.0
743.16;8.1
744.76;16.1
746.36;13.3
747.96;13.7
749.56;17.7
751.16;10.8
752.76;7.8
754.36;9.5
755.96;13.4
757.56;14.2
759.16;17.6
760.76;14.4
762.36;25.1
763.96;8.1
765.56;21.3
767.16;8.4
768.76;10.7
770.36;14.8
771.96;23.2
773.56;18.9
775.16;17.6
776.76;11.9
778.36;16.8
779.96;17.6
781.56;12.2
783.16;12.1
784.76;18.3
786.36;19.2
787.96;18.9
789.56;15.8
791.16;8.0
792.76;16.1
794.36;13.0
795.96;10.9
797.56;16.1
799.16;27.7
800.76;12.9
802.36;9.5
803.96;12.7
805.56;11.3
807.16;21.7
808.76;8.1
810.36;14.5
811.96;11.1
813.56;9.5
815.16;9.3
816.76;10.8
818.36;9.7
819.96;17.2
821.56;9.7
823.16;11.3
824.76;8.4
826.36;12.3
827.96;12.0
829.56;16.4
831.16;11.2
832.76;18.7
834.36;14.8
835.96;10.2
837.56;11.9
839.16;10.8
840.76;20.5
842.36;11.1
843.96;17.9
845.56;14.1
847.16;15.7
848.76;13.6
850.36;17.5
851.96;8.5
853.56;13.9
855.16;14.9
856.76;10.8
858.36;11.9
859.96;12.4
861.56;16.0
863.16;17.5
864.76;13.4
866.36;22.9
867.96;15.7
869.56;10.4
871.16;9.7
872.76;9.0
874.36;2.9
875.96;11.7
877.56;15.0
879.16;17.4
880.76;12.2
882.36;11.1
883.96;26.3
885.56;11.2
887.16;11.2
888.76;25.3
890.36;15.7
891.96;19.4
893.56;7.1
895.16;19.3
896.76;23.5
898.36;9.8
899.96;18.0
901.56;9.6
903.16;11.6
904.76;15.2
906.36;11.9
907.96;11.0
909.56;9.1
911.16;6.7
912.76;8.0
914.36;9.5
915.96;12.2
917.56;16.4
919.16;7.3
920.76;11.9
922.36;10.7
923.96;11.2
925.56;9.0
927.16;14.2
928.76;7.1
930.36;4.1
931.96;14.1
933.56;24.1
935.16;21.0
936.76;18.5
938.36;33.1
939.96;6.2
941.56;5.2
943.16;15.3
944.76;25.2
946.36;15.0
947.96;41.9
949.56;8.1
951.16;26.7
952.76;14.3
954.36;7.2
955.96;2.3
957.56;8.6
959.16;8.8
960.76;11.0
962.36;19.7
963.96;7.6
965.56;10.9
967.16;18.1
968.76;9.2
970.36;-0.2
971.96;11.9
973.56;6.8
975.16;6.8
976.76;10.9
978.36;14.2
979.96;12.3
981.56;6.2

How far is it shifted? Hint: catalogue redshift 0.10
